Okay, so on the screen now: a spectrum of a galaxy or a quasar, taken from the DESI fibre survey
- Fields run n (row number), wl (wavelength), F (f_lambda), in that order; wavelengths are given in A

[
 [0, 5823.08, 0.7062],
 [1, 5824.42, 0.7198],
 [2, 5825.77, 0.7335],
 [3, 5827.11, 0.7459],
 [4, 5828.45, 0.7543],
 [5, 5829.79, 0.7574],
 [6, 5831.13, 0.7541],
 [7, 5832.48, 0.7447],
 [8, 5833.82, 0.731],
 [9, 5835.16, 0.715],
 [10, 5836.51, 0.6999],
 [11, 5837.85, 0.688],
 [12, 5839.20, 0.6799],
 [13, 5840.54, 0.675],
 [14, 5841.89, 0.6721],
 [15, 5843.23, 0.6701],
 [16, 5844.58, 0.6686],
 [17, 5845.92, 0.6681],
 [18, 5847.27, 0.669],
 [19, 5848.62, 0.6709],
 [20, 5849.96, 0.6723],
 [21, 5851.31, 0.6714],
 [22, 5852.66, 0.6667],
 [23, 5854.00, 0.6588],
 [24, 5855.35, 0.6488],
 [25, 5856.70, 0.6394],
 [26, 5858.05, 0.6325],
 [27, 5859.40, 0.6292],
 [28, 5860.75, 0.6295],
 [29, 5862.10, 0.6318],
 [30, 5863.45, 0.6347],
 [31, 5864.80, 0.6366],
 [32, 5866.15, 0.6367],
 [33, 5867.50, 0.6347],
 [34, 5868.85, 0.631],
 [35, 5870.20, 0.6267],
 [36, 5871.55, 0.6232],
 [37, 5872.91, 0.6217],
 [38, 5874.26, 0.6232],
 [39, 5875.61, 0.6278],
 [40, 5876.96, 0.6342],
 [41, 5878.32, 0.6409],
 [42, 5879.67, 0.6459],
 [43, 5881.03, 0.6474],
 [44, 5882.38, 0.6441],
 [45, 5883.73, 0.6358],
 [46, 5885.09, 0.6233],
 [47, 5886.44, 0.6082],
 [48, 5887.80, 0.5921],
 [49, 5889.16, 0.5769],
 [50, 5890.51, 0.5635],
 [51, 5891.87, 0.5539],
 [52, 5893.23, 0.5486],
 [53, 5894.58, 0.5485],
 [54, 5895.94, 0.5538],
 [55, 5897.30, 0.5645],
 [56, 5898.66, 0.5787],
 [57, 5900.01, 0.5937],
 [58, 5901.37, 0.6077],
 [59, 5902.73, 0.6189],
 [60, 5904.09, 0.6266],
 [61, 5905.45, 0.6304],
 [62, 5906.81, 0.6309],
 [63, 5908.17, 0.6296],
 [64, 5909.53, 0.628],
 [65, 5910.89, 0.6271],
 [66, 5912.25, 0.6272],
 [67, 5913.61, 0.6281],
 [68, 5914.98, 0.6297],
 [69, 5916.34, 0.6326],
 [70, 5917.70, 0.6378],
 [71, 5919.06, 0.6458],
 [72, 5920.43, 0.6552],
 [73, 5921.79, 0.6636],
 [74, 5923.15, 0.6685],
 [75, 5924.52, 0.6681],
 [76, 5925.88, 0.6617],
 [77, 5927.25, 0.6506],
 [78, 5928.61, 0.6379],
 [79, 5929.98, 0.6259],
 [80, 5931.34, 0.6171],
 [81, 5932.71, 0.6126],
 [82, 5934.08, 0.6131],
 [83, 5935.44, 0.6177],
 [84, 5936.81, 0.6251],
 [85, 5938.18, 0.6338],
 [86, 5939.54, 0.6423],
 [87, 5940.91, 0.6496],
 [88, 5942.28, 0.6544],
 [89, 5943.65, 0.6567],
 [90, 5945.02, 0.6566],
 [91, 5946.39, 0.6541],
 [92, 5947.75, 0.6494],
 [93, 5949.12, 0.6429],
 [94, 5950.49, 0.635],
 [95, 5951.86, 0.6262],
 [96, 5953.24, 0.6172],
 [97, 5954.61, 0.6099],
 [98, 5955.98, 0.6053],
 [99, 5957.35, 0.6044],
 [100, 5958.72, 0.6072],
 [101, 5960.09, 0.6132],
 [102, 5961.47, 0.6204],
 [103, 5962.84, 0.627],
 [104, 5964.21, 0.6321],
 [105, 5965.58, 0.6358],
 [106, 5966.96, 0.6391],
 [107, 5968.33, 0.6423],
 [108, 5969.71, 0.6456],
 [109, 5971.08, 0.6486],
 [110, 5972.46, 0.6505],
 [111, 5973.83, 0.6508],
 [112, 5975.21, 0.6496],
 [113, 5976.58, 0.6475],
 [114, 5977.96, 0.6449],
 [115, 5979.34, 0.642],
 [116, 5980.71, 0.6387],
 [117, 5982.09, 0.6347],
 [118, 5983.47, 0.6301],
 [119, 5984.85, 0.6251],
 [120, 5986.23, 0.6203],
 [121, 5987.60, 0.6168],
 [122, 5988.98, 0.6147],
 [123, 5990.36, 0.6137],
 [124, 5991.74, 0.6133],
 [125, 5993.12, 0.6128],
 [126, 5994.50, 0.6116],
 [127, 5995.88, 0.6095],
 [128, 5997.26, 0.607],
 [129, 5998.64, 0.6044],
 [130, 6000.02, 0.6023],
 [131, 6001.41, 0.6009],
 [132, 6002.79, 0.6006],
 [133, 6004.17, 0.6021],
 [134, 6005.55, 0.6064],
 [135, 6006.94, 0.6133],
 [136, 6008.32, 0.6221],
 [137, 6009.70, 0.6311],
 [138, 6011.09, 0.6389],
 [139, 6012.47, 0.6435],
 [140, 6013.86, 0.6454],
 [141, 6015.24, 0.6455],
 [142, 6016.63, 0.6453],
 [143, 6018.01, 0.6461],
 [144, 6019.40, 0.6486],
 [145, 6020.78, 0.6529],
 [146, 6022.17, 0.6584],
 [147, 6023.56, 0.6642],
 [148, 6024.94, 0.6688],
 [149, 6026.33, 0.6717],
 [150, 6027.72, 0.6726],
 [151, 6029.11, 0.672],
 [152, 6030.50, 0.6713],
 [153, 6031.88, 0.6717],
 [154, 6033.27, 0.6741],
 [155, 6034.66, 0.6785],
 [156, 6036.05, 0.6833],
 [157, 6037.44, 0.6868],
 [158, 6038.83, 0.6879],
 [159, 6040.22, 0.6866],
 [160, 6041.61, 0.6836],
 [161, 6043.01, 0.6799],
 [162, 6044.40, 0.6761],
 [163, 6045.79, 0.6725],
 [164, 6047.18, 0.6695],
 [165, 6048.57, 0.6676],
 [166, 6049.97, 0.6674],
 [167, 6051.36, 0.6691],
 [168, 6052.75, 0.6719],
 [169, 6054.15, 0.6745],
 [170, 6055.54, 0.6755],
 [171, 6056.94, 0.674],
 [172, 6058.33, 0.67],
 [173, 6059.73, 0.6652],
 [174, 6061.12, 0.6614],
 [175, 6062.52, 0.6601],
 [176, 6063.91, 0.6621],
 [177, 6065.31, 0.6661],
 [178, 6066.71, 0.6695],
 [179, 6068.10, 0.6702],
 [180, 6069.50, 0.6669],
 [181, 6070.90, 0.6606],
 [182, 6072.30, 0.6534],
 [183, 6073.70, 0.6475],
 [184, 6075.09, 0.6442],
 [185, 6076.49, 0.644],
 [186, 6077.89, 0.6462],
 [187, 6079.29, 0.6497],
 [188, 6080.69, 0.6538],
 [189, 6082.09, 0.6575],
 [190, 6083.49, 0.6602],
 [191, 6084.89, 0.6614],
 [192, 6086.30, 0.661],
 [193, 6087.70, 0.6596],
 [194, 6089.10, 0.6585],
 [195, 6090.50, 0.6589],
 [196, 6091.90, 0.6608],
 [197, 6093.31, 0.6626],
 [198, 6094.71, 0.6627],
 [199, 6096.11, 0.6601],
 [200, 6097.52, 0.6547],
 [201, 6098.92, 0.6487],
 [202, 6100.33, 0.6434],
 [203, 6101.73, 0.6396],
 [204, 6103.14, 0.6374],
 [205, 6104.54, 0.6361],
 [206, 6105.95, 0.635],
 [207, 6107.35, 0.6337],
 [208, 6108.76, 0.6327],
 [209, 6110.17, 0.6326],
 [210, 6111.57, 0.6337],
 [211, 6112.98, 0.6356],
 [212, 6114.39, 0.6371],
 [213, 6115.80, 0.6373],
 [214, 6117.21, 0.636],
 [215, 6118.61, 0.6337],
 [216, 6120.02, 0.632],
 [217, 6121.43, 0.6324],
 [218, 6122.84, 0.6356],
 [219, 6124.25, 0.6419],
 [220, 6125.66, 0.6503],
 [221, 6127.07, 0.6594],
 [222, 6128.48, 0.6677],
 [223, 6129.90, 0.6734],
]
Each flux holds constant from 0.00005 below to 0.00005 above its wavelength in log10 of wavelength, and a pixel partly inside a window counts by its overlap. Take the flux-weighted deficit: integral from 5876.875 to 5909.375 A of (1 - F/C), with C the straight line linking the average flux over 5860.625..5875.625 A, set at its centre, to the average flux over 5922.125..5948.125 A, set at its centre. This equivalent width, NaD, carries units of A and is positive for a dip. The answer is 1.6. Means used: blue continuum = 0.63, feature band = 0.604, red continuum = 0.642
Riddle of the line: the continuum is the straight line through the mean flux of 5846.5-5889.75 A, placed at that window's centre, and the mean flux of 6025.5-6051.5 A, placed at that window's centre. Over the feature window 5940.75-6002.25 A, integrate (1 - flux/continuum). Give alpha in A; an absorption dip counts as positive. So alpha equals 2.9 A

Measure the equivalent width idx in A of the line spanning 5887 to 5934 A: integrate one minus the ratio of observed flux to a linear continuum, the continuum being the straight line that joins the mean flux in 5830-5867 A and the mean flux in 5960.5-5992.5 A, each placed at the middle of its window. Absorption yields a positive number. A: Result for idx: 2.7 A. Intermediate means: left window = 0.671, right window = 0.634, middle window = 0.616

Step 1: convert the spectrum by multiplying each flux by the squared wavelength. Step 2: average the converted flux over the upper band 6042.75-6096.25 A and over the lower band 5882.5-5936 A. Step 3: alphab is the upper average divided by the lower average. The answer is 1.13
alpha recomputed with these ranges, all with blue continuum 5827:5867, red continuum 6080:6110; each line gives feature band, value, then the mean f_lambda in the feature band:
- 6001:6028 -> 0.8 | 0.639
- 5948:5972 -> 1.4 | 0.627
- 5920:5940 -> 0.9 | 0.639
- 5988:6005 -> 1.4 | 0.608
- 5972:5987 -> 0.5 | 0.639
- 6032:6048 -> -0.6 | 0.679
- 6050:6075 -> -0.4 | 0.665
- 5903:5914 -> 0.7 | 0.628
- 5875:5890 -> 1.1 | 0.624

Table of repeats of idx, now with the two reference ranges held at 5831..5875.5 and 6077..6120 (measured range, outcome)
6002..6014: 0.6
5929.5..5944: 0.5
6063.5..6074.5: -0.2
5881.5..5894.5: 1.3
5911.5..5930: 0.3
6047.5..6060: -0.4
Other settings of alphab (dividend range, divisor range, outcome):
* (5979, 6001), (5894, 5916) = 1.05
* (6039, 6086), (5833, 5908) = 1.12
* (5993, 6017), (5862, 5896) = 1.05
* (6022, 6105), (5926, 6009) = 1.09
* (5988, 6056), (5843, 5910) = 1.09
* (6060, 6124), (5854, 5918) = 1.13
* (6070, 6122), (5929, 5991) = 1.07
